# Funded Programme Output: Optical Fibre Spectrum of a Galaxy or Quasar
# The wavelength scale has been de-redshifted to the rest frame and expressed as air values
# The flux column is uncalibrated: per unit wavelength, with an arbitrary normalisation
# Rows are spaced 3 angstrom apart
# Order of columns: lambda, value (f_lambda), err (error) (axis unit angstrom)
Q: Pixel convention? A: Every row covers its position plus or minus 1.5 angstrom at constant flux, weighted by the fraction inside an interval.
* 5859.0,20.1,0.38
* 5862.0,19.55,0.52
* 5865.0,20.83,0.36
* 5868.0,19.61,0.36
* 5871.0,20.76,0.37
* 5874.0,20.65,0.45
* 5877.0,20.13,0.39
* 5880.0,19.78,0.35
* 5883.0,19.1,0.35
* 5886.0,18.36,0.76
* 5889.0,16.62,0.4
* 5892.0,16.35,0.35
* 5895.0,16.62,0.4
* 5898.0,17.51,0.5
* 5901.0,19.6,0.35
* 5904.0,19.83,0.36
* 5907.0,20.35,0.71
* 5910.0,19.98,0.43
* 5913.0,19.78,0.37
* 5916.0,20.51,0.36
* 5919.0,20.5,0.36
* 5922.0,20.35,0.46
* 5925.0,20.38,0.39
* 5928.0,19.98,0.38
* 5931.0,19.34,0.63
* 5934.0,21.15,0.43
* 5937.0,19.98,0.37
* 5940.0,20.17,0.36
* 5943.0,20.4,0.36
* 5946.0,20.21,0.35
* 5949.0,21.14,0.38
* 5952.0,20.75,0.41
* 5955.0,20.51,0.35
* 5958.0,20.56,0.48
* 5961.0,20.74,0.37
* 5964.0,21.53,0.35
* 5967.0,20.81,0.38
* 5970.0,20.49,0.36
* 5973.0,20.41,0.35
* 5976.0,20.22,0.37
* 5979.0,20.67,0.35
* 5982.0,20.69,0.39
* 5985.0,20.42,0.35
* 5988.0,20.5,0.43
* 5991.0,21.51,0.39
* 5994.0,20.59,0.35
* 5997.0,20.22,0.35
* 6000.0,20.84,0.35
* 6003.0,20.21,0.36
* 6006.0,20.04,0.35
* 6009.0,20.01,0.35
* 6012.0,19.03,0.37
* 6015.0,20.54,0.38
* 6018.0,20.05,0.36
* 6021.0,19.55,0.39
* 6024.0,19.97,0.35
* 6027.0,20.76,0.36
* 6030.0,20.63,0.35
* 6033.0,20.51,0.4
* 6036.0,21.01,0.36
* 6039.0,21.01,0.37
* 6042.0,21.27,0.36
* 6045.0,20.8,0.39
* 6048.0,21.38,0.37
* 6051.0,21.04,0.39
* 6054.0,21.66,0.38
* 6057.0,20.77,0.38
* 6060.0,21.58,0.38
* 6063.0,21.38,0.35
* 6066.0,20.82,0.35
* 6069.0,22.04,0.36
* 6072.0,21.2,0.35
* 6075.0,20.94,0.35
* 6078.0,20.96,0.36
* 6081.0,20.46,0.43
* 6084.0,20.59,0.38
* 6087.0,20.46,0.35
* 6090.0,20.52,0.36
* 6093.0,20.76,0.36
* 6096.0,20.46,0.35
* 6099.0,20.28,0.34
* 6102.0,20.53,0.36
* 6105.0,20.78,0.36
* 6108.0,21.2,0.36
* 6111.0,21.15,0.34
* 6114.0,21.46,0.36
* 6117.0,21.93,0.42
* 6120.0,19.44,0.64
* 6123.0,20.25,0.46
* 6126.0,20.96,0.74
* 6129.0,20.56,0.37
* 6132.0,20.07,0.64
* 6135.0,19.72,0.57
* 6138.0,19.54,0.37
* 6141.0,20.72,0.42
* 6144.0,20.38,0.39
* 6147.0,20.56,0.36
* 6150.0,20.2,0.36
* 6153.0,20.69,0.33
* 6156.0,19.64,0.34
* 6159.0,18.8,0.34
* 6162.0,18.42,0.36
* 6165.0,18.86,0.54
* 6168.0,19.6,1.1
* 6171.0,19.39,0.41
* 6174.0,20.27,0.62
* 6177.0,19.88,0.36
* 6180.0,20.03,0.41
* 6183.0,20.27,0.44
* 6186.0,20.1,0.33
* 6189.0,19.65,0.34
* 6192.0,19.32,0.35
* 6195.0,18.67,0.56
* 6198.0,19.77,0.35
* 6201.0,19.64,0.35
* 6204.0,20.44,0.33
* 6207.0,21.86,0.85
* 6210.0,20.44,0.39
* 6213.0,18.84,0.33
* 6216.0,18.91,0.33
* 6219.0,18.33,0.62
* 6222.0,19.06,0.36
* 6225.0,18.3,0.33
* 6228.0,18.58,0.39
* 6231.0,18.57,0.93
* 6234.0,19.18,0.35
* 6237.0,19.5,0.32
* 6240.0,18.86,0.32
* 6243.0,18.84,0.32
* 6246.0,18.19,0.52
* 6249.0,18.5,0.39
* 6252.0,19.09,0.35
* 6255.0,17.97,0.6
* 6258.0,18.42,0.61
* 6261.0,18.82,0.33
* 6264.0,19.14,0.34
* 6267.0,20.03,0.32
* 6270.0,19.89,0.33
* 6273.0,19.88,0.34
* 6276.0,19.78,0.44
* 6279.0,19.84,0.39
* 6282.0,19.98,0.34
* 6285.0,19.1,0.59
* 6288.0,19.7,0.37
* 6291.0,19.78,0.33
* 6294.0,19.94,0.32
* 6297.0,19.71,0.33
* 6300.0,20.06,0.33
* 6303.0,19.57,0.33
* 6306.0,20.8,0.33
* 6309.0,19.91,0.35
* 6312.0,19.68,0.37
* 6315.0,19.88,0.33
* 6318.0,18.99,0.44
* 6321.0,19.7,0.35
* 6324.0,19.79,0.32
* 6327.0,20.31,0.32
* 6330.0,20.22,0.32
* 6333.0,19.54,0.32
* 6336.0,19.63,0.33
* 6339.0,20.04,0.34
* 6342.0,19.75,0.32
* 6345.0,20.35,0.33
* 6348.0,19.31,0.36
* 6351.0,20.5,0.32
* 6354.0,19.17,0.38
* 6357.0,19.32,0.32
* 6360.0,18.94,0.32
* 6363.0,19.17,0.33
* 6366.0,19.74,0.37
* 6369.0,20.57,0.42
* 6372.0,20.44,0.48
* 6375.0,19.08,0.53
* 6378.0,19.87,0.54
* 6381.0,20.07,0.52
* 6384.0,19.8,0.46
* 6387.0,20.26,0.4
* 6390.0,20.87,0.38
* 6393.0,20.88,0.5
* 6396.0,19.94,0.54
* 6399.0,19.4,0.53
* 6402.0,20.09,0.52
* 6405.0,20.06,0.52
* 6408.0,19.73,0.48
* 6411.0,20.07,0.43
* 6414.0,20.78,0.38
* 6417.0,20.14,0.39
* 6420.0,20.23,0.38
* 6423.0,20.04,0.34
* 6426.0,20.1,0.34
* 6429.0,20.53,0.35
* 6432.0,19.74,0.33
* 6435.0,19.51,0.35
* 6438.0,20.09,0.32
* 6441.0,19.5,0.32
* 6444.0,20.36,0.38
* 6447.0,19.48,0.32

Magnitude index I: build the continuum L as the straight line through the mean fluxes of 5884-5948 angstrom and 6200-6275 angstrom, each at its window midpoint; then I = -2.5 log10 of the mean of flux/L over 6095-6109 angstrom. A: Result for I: -0.074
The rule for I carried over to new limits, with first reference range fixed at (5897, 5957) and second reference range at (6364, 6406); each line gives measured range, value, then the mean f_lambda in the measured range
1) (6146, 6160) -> 0.006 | 20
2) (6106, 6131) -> -0.039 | 20.9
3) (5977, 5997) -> -0.029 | 20.7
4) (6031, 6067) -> -0.051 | 21.1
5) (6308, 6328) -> 0.019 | 19.7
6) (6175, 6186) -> 0.001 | 20.1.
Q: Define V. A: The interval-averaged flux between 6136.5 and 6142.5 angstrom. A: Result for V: 20.1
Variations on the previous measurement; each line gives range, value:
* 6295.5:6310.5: 20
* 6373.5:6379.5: 19.5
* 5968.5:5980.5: 20.4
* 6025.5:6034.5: 20.6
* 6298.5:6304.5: 19.8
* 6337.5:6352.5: 20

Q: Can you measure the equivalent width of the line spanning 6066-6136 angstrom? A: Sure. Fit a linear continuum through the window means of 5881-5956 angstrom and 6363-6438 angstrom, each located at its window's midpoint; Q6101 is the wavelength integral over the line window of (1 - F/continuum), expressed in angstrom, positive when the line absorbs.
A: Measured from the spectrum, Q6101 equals -3.5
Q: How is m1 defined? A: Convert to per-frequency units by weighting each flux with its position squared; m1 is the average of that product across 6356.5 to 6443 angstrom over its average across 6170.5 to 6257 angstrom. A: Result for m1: 1.1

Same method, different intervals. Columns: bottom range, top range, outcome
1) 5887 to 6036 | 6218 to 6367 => 1.08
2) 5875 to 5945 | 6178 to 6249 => 1.10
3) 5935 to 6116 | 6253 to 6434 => 1.06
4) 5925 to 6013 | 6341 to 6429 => 1.12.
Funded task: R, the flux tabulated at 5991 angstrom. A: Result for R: 21.51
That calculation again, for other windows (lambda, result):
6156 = 19.64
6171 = 19.39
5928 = 19.98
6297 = 19.71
